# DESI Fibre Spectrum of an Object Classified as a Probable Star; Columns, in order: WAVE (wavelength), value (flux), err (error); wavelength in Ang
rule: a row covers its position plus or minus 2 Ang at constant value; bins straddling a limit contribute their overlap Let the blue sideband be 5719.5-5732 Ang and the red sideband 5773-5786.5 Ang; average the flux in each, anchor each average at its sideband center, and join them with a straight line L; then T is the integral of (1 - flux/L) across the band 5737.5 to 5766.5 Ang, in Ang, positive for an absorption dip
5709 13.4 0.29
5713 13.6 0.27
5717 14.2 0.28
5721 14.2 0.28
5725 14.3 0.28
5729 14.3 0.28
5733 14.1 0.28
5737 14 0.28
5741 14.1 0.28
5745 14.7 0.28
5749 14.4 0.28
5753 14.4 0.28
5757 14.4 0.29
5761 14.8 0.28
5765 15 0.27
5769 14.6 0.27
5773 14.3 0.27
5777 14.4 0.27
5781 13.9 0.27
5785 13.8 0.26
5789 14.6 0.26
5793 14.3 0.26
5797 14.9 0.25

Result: -0.69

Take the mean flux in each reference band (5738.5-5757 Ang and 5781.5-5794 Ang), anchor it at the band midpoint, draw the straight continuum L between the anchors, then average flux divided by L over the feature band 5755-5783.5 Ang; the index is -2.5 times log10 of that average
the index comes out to -0.01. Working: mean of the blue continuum 14.4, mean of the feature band 14.5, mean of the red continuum 14.2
